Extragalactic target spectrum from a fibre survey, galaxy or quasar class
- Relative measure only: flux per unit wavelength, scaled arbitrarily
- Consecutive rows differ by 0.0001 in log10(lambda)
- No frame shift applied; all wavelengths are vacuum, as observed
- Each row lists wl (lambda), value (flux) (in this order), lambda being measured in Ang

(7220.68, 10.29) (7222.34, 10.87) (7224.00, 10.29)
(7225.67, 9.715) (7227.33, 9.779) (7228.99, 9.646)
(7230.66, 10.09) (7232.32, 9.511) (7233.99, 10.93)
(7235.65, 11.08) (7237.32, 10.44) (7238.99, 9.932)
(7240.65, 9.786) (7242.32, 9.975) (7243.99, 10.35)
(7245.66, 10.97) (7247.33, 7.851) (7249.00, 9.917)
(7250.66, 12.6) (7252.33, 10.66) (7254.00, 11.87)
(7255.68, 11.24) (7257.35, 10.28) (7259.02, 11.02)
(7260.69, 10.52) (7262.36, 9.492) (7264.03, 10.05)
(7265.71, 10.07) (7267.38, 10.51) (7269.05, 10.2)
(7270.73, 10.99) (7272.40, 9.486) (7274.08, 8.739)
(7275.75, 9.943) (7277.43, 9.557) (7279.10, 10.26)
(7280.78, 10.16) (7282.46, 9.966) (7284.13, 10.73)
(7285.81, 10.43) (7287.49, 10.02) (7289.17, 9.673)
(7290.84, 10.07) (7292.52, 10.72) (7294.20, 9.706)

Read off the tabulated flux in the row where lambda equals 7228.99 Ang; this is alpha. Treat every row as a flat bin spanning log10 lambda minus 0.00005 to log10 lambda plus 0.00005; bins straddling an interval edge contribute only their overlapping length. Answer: 9.646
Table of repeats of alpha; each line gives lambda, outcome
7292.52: 10.72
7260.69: 10.52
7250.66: 12.6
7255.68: 11.24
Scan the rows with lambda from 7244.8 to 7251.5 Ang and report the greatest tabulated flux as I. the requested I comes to 12.6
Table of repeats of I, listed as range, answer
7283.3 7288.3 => 10.73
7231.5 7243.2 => 11.08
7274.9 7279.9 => 10.26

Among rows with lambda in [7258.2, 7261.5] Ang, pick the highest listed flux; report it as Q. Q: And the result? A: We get 11.02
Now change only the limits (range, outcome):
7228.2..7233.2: 10.09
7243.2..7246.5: 10.97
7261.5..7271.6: 10.99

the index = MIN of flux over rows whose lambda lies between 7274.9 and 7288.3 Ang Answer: 9.557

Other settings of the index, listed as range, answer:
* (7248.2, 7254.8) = 9.917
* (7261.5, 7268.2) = 9.492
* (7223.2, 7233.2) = 9.511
